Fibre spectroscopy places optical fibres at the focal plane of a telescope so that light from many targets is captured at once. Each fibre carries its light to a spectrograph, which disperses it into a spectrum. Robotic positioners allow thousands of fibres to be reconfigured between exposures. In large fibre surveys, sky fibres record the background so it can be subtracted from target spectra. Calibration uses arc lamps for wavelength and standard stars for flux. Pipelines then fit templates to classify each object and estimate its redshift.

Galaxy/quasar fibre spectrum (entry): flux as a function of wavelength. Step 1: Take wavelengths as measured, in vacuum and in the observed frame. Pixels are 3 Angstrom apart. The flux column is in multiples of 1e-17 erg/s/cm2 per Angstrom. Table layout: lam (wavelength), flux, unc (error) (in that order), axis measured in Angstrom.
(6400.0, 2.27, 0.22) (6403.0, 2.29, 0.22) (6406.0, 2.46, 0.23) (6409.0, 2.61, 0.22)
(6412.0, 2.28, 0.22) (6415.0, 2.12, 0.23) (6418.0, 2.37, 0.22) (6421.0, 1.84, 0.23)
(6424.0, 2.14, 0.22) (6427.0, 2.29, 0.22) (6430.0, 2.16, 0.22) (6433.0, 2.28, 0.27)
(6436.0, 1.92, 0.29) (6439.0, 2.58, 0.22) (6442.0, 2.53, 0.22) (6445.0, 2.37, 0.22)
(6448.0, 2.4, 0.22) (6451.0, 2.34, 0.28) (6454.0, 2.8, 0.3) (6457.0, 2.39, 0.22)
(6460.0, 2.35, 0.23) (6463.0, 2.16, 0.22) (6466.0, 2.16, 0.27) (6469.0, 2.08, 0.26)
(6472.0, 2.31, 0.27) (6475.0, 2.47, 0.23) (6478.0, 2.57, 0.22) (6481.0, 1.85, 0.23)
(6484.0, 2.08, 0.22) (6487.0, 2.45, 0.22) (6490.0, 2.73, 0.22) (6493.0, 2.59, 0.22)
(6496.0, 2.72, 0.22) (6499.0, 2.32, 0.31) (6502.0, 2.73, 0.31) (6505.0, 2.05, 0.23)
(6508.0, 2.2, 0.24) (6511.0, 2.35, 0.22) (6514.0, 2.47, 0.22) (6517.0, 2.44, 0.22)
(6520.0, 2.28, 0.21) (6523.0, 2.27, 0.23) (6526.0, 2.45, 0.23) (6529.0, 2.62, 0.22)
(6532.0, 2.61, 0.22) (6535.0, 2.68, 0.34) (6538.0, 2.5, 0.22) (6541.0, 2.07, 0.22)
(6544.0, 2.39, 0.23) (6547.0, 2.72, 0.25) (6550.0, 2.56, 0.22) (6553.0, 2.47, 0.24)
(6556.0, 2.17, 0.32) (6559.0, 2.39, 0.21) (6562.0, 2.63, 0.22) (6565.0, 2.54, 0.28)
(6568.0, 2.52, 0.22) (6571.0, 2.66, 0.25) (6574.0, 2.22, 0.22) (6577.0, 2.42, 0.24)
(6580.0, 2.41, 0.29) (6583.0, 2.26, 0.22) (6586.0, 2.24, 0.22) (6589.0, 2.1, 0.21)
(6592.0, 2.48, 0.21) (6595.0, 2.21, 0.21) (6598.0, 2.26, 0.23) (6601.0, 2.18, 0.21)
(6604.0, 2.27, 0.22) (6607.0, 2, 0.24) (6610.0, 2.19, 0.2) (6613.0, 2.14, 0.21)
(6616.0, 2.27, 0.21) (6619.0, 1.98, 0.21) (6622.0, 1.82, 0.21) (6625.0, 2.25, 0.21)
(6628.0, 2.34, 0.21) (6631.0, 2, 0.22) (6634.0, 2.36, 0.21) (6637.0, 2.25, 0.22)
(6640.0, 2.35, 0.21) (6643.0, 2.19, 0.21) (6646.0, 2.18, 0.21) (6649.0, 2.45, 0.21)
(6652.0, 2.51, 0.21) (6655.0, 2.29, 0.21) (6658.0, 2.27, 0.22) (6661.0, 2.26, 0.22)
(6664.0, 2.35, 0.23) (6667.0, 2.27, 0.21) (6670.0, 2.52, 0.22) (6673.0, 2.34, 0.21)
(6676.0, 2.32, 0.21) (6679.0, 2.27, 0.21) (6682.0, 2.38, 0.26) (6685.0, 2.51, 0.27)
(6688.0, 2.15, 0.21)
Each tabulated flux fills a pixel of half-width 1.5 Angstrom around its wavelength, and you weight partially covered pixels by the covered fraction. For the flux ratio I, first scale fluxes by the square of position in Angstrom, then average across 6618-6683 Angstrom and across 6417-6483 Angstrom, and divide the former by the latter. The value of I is 1.06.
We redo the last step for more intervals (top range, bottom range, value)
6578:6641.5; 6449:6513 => 0.97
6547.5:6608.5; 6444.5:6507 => 1.02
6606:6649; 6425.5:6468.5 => 0.99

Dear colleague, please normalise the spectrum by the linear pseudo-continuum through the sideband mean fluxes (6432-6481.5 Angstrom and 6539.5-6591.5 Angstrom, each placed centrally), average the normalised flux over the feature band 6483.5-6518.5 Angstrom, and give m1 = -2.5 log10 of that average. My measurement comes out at -0.03 mag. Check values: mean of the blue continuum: 2.34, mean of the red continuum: 2.4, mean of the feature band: 2.44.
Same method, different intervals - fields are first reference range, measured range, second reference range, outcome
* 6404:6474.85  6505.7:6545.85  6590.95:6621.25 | -0.08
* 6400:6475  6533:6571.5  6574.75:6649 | -0.11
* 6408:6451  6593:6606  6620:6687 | 0.03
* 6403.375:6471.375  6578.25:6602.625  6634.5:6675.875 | 0.02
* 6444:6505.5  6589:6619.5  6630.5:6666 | 0.06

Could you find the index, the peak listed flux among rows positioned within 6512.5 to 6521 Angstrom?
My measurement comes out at 2.47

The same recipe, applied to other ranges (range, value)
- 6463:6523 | 2.73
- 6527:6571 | 2.72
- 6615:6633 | 2.34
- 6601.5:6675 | 2.52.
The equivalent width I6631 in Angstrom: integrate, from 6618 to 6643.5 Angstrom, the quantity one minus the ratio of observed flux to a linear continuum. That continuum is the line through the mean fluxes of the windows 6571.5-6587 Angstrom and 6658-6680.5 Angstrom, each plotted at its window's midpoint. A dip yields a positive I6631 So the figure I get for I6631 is 1.7 Angstrom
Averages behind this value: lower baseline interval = 2.33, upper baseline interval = 2.33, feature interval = 2.17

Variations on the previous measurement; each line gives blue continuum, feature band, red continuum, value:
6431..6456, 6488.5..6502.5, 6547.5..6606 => -1.31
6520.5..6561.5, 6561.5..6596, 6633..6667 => 0.27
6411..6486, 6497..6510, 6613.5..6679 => -0.40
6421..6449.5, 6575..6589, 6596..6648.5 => -0.64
